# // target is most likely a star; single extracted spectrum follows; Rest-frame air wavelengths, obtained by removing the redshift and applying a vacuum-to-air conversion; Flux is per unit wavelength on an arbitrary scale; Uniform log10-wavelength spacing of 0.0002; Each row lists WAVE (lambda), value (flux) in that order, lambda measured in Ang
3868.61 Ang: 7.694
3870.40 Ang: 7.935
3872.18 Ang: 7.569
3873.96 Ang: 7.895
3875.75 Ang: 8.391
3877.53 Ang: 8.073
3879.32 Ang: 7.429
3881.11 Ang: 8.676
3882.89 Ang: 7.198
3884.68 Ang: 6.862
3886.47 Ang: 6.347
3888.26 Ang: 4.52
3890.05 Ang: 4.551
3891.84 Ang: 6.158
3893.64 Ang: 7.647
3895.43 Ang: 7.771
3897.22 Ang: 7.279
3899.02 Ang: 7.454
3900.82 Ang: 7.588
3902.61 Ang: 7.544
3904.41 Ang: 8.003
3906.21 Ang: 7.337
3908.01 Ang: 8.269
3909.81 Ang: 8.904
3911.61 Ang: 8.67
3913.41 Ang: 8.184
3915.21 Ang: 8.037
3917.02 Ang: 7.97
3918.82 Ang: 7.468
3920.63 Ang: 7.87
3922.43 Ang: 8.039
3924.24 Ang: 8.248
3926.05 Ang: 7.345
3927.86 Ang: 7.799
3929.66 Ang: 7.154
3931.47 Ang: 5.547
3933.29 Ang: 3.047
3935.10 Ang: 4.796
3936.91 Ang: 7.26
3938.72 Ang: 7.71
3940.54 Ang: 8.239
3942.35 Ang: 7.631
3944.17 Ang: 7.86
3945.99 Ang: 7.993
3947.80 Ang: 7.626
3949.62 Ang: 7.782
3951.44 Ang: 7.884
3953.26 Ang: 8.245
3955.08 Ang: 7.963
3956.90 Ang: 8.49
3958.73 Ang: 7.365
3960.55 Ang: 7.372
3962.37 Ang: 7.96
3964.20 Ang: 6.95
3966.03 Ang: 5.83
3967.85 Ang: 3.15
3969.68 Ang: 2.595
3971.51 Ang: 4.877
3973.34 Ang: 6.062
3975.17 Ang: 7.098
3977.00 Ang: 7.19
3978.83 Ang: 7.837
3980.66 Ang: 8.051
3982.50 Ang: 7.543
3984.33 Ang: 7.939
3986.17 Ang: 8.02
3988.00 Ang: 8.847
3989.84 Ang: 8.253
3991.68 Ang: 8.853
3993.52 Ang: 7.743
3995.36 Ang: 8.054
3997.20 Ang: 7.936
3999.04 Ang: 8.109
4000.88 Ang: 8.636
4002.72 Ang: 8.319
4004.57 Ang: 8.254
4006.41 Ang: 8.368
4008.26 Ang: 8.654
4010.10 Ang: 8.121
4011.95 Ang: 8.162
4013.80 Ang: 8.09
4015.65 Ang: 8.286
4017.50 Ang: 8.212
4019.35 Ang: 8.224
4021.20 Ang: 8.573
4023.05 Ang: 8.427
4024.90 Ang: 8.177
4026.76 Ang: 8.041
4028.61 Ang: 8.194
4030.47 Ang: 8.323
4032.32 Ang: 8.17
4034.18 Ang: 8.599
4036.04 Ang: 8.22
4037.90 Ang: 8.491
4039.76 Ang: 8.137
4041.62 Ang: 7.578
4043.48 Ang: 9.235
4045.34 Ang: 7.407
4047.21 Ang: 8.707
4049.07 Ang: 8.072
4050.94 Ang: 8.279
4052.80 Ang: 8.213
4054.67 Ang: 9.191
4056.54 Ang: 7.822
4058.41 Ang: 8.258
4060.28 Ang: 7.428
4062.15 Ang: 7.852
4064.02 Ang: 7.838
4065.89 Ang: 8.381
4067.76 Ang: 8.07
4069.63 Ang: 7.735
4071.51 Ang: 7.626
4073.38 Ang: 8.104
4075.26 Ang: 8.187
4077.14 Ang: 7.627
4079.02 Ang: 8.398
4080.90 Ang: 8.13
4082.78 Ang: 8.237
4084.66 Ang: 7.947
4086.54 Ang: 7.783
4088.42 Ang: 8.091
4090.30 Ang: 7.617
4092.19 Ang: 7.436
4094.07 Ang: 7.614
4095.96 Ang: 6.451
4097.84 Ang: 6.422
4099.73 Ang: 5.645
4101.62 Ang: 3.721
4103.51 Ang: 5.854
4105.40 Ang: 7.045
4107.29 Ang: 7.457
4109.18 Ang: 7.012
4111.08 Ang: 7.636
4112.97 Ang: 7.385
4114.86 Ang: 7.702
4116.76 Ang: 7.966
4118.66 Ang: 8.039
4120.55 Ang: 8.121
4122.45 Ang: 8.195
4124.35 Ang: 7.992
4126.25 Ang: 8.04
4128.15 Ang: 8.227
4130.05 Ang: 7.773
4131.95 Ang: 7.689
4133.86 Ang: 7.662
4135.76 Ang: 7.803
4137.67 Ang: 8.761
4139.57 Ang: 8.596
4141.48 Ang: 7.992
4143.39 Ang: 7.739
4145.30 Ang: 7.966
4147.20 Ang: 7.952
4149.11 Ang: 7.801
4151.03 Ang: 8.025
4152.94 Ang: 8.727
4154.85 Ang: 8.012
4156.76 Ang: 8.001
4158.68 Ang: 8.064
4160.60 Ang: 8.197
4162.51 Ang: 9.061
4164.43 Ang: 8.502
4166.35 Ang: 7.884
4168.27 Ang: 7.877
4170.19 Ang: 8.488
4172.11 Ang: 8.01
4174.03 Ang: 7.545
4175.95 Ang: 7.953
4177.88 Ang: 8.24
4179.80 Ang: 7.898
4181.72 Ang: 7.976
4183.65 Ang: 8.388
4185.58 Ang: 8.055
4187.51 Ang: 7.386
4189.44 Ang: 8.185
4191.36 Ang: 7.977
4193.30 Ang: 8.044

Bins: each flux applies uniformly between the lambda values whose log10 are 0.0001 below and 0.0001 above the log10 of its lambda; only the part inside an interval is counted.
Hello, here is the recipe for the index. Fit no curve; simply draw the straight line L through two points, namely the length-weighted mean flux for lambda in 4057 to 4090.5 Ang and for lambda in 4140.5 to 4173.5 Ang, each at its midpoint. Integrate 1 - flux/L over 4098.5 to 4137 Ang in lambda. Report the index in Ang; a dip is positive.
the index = 3.3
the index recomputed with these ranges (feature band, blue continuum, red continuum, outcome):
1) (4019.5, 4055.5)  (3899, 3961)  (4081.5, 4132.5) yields -4.2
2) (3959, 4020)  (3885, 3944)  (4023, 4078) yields 1.8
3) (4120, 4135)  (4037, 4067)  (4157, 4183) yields 0.4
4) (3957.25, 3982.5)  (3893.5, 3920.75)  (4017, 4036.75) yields 5.2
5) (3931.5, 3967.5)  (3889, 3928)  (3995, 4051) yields 3.2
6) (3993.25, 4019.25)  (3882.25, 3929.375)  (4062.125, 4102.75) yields -2.7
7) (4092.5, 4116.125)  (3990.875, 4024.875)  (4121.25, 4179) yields 4.2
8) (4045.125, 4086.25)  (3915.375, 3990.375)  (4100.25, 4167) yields -2.9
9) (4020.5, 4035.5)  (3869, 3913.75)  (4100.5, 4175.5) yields -1.3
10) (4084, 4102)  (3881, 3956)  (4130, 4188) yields 2.1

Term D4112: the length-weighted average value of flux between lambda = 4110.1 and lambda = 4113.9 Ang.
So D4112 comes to 7.5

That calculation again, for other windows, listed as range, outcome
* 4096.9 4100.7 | 6.02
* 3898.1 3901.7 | 7.5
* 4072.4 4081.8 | 8.08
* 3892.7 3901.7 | 7.54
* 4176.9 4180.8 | 8.07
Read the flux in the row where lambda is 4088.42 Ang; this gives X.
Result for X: 8.091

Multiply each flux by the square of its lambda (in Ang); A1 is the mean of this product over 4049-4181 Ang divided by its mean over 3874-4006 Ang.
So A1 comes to 1.16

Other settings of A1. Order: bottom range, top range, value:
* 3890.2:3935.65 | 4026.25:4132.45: 1.15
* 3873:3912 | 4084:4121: 1.07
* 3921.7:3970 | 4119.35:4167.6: 1.28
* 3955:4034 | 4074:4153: 1.05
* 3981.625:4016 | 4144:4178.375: 1.07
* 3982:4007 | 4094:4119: 0.87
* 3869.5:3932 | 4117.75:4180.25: 1.22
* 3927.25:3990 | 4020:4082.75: 1.22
